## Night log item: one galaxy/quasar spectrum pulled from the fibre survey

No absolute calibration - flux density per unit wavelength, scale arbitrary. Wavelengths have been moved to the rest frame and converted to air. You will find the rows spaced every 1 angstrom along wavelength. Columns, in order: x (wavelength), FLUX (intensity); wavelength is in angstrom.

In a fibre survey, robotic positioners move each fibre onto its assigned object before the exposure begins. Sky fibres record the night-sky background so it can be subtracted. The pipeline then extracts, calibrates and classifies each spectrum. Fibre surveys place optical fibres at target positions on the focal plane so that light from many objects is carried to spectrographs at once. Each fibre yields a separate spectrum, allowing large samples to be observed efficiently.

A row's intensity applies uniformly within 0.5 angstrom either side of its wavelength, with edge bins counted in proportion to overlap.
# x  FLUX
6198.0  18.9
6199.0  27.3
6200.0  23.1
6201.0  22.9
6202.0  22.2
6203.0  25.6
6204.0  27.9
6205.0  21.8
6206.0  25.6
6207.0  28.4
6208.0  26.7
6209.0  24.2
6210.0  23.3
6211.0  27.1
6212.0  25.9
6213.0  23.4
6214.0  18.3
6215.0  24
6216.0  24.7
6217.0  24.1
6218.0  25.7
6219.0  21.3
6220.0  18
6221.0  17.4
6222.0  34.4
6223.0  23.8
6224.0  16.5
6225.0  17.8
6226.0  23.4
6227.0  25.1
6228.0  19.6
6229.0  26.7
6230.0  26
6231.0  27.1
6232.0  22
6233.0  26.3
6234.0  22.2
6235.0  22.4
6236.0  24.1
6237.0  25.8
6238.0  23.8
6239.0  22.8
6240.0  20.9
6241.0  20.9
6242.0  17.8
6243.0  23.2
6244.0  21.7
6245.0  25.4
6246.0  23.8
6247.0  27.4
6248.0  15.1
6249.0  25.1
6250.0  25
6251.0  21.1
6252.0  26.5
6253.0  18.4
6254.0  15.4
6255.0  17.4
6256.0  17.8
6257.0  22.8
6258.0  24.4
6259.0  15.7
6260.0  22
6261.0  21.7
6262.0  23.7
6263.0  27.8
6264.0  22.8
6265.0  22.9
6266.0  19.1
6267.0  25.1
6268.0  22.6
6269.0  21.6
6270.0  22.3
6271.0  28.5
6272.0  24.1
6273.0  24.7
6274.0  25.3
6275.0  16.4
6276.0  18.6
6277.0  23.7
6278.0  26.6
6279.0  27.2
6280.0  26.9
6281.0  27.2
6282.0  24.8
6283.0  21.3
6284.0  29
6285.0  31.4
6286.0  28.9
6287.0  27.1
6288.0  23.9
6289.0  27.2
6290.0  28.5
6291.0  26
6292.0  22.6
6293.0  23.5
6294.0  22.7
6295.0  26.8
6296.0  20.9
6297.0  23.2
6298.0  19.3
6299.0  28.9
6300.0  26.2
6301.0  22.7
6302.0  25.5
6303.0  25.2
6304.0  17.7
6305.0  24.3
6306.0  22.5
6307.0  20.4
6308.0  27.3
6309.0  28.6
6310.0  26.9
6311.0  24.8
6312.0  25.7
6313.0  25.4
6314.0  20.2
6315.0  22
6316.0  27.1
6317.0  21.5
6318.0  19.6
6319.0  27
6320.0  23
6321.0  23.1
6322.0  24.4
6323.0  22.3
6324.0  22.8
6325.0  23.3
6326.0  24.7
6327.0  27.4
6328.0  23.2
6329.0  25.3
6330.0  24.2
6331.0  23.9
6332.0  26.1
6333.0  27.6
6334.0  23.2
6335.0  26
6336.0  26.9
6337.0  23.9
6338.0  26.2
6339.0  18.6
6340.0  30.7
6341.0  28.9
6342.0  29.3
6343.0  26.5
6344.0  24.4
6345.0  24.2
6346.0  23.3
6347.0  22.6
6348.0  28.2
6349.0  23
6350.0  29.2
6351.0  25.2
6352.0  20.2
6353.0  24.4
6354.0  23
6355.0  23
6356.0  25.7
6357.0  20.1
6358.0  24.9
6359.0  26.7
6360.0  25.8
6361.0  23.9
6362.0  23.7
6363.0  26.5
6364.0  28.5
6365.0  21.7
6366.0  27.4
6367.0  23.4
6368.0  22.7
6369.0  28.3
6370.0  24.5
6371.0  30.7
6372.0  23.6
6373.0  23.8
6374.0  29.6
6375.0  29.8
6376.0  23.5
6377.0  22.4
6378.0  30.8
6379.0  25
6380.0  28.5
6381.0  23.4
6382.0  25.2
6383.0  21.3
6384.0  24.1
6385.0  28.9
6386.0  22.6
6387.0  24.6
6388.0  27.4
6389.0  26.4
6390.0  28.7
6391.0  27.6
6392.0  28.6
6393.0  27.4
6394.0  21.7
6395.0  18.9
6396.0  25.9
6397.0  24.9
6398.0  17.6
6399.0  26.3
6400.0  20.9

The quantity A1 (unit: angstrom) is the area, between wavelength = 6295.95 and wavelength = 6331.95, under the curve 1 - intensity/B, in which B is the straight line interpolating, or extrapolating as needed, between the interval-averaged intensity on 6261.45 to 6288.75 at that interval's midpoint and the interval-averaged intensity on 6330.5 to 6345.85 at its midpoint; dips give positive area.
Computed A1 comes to 1.86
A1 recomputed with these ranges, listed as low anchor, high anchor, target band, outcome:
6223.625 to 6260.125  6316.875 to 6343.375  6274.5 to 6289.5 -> -1.3 angstrom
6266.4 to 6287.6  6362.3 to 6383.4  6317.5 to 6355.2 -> 1.0 angstrom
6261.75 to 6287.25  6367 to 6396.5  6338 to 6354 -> 0.1 angstrom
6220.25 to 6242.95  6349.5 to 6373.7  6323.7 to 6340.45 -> -0.3 angstrom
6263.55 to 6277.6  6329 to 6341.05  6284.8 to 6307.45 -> -0.7 angstrom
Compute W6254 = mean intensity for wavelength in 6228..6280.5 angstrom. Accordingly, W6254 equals 22.8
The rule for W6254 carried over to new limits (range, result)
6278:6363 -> 24.8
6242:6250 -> 22.9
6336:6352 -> 25.5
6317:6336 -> 24.3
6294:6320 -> 23.9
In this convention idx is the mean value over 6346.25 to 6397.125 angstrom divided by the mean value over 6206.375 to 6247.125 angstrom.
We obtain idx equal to 1.1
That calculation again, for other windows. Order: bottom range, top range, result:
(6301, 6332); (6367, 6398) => 1.06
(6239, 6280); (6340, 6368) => 1.12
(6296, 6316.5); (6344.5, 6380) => 1.04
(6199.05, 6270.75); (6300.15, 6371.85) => 1.07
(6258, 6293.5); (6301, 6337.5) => 1.00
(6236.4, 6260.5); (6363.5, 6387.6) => 1.18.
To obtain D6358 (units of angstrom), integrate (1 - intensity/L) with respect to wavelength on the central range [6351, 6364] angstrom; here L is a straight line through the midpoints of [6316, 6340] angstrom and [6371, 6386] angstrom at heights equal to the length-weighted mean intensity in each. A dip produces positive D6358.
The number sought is 0.5 angstrom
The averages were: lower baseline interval 24.3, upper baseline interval 25.8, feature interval 24.2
